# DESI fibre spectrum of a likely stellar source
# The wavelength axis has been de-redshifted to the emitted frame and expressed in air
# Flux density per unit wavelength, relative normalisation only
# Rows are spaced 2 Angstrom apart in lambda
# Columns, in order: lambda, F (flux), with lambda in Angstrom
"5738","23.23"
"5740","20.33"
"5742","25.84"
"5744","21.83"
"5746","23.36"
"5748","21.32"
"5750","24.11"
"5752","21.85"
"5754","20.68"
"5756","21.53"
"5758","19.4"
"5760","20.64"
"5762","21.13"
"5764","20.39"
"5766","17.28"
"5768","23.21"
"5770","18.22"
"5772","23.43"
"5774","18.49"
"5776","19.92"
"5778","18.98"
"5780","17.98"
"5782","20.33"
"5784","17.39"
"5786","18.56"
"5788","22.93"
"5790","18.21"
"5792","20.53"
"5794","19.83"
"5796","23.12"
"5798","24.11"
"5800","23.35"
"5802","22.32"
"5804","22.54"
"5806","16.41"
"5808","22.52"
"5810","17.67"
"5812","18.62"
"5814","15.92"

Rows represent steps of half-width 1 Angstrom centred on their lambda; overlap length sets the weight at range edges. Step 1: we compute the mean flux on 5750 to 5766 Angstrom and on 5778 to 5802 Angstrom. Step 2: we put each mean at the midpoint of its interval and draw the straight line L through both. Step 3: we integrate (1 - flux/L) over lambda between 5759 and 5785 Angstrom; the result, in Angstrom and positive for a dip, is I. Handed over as 1.1 Angstrom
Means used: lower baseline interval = 20.8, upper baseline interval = 20.6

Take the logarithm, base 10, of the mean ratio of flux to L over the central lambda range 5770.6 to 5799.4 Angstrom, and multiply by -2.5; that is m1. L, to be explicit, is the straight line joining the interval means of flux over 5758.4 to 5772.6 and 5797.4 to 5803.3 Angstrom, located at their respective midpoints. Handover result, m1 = 0.09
